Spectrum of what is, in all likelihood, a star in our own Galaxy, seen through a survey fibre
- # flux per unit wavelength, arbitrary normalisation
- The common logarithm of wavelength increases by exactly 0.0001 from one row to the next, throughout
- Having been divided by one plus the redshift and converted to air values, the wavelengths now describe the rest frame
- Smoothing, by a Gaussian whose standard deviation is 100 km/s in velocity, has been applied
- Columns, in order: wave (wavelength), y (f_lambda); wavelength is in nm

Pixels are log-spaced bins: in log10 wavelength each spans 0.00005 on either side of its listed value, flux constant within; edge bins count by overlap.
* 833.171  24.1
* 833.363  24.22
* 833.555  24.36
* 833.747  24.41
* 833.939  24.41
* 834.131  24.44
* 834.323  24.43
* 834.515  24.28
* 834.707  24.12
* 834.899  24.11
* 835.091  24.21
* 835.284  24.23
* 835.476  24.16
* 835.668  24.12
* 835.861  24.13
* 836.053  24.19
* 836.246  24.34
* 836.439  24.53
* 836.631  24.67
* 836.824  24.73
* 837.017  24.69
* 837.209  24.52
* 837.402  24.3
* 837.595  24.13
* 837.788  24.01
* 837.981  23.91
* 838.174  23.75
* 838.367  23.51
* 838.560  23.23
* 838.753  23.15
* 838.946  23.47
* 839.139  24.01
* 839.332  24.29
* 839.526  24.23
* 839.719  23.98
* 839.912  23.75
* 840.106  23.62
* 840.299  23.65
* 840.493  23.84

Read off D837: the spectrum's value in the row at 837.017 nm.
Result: 24.69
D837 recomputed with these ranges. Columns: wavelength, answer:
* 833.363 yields 24.22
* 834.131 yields 24.44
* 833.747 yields 24.41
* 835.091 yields 24.21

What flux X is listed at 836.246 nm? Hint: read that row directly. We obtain 24.34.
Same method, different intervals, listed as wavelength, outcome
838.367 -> 23.51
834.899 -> 24.11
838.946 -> 23.47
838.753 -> 23.15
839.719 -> 23.98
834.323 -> 24.43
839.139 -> 24.01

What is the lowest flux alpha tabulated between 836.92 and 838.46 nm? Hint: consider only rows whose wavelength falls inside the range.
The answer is 23.51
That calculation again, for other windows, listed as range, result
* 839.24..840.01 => 23.75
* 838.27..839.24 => 23.15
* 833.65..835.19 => 24.11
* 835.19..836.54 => 24.12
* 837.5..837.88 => 24.01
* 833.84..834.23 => 24.41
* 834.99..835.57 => 24.16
